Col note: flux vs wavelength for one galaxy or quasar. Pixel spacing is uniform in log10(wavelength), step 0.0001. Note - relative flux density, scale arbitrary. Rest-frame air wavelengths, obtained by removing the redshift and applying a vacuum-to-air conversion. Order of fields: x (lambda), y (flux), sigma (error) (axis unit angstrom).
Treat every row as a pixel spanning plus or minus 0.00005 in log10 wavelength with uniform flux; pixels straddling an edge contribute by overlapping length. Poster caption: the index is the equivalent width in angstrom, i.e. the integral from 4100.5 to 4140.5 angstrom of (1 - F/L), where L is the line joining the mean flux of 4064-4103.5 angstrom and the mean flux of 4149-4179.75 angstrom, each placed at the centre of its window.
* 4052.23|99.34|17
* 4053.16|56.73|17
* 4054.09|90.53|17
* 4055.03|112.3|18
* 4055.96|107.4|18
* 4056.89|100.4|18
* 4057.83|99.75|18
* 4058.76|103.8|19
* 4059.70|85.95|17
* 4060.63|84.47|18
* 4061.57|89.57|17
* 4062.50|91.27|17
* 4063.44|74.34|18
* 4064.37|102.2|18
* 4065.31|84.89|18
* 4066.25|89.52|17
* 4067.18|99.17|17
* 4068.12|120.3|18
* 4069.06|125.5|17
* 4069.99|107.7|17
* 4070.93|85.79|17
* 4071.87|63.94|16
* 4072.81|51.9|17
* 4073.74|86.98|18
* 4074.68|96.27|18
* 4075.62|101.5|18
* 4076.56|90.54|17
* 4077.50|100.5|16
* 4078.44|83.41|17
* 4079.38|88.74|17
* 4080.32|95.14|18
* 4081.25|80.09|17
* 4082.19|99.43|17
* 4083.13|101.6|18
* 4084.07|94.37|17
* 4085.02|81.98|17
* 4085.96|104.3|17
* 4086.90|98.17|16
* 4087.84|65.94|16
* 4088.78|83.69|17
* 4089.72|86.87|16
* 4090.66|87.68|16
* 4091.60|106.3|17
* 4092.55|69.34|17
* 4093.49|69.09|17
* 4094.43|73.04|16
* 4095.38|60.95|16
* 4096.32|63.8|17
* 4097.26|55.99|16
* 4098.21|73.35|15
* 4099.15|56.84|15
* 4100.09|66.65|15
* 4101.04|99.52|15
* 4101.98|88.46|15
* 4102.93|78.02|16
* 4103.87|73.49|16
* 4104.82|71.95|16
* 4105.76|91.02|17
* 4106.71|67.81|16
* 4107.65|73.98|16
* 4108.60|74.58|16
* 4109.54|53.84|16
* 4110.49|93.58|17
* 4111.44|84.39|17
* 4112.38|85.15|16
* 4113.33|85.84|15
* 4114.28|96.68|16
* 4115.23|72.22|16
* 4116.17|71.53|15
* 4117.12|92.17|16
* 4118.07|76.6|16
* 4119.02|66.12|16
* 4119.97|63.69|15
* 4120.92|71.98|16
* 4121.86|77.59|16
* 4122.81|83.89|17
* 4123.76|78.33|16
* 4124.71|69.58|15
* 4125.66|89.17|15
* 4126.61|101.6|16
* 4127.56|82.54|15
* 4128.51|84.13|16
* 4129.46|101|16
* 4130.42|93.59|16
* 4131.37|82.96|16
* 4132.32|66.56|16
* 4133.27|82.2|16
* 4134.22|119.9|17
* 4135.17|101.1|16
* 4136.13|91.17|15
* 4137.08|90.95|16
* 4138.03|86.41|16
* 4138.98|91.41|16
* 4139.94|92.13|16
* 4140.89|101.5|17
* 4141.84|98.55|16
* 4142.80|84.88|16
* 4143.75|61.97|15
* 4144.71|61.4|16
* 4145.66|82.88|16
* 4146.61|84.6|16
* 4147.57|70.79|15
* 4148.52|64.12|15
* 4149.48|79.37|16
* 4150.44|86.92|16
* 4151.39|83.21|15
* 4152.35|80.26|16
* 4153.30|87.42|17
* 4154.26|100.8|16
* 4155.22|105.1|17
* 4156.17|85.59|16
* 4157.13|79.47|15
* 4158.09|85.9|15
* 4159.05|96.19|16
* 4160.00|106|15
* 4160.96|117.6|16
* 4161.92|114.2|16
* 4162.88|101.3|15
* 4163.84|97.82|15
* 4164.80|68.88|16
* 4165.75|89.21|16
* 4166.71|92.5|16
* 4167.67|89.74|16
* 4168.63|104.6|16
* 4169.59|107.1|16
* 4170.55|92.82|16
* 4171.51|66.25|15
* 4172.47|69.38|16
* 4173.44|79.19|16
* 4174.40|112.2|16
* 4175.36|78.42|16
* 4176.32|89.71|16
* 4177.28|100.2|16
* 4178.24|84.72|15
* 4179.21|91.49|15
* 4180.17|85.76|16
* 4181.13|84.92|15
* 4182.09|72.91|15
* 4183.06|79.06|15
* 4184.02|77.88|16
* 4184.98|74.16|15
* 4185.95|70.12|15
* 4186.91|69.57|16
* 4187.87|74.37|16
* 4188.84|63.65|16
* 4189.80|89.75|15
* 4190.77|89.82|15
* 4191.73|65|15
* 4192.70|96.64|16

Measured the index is 2.3 angstrom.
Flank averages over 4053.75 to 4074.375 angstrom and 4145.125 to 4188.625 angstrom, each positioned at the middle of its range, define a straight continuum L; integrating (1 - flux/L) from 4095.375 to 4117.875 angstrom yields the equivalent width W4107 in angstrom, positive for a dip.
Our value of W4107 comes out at 3.5 angstrom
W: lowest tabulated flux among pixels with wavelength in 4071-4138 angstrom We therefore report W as 51.9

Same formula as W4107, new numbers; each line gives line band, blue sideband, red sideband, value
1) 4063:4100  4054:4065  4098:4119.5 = 0.7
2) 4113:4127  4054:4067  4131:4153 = 1.2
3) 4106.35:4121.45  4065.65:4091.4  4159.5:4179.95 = 2.5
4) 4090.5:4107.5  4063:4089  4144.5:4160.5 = 2.8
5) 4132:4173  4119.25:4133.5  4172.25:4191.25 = -3.6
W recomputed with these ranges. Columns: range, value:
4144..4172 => 61.4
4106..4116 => 53.84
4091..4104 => 55.99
